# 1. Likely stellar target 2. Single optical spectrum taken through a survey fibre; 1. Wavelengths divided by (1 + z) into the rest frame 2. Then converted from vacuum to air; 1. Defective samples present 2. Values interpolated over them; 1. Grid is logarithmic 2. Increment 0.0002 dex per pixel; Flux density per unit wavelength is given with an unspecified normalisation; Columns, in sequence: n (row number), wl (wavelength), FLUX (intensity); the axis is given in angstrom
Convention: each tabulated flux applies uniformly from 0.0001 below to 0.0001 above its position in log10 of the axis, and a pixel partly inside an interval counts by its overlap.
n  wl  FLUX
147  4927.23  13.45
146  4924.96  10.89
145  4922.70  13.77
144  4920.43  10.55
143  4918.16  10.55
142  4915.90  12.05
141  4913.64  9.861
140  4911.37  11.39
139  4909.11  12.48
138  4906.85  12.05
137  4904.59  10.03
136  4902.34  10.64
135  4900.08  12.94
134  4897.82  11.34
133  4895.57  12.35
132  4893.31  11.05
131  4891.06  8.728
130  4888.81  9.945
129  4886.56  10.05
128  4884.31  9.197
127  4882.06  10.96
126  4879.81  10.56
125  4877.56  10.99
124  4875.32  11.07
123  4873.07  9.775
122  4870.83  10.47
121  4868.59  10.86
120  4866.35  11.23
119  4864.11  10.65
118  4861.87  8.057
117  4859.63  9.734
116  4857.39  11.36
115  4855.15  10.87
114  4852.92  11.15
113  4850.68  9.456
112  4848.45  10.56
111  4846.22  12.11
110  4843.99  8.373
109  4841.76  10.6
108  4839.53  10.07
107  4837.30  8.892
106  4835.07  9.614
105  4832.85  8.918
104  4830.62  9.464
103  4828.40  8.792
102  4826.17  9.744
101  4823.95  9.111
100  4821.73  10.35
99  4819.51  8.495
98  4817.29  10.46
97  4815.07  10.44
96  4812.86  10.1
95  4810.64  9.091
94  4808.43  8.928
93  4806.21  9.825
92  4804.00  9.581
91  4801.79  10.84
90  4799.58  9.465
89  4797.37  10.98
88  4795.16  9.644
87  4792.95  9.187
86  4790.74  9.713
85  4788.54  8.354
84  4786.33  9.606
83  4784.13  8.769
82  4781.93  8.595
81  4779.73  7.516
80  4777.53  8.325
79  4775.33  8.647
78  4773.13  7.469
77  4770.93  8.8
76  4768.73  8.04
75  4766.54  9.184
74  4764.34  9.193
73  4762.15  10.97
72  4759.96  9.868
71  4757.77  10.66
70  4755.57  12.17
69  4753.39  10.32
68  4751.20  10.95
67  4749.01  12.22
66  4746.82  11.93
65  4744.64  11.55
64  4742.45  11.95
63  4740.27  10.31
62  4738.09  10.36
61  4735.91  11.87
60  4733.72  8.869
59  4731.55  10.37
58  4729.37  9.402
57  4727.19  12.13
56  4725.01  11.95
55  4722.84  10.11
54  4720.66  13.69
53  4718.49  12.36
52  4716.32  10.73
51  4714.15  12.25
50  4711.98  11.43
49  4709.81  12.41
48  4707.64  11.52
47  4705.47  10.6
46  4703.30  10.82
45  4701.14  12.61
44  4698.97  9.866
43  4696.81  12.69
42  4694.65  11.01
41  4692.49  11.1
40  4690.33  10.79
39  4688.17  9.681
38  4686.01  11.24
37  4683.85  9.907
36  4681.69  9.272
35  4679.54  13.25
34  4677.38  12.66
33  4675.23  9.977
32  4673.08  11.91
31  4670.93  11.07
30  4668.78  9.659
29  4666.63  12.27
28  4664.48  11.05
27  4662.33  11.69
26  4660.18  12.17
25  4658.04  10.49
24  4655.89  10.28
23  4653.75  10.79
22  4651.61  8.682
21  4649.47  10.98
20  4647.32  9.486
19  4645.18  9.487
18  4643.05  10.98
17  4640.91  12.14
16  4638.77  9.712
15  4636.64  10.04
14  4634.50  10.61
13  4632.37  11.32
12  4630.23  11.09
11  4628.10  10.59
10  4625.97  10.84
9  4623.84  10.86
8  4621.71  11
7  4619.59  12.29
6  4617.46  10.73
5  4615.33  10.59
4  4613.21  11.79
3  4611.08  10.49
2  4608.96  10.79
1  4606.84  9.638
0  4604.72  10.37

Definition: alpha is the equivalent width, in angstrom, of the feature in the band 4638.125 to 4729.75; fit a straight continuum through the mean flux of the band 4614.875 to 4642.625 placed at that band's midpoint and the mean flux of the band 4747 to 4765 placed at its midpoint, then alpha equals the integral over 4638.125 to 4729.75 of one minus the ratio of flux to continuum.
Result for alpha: -1.6 angstrom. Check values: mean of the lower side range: 10.9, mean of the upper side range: 10.9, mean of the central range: 11.1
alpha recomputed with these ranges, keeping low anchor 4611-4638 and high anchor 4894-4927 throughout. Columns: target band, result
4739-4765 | 0.4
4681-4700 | 0.7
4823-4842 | 3.3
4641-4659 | 1.2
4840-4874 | 3.2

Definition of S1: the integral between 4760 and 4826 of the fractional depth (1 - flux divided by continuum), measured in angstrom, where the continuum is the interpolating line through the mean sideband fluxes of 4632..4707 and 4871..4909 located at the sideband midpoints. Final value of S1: 9.1 angstrom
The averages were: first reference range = 10.9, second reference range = 10.8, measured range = 9.32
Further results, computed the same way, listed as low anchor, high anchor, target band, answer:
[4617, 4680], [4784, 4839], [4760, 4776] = 1.53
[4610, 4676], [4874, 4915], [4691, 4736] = -1.98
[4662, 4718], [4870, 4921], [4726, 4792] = 6.88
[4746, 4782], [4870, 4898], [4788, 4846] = 2.40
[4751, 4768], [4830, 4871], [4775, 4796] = 2.95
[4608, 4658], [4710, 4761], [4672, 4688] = -0.25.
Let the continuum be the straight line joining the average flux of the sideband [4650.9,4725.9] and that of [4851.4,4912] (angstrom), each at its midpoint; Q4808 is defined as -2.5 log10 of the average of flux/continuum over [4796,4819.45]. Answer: 0.11 mag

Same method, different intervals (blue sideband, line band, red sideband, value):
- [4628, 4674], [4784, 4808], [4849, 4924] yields 0.12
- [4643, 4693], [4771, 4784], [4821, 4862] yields 0.24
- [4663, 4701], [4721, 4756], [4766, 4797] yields -0.14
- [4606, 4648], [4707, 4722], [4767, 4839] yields -0.20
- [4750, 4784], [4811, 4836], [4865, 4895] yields 0.04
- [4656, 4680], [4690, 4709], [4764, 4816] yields -0.04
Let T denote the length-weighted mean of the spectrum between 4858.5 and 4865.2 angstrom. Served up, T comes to 9.47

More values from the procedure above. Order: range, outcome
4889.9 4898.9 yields 10.9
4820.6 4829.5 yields 9.49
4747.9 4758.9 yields 11.3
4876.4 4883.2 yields 10.8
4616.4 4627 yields 11.1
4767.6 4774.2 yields 8.11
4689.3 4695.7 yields 11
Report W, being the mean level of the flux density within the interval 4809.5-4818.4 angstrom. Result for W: 10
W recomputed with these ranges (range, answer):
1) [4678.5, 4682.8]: 11.2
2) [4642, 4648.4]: 9.98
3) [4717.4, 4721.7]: 13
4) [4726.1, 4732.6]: 10.6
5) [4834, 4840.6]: 9.51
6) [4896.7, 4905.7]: 11.2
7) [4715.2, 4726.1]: 11.8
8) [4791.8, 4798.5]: 9.92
